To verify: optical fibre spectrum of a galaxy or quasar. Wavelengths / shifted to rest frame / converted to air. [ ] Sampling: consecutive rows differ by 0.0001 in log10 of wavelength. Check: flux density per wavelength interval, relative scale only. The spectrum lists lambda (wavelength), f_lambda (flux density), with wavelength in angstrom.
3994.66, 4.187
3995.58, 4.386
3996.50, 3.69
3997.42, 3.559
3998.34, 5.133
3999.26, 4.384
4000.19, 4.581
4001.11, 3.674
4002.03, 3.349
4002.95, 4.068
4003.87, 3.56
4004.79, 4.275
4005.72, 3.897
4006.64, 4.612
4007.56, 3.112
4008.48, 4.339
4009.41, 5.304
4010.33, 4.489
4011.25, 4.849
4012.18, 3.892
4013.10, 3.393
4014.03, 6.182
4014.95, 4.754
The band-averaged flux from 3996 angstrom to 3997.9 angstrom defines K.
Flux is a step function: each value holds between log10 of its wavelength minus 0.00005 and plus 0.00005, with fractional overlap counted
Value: 3.66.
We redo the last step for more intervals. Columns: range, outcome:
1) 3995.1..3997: 4.03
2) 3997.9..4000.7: 4.67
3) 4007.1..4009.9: 4.26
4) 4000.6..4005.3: 3.8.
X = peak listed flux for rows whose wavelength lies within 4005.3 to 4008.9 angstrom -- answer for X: 4.612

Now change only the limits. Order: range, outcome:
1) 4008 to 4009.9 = 5.304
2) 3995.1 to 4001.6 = 5.133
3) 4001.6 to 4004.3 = 4.068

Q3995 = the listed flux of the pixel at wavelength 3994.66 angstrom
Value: 4.187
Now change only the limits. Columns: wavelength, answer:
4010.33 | 4.489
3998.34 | 5.133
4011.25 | 4.849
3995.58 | 4.386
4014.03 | 6.182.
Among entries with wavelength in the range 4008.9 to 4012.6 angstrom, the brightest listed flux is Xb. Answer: 5.304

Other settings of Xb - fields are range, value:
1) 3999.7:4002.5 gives 4.581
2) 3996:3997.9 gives 3.69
